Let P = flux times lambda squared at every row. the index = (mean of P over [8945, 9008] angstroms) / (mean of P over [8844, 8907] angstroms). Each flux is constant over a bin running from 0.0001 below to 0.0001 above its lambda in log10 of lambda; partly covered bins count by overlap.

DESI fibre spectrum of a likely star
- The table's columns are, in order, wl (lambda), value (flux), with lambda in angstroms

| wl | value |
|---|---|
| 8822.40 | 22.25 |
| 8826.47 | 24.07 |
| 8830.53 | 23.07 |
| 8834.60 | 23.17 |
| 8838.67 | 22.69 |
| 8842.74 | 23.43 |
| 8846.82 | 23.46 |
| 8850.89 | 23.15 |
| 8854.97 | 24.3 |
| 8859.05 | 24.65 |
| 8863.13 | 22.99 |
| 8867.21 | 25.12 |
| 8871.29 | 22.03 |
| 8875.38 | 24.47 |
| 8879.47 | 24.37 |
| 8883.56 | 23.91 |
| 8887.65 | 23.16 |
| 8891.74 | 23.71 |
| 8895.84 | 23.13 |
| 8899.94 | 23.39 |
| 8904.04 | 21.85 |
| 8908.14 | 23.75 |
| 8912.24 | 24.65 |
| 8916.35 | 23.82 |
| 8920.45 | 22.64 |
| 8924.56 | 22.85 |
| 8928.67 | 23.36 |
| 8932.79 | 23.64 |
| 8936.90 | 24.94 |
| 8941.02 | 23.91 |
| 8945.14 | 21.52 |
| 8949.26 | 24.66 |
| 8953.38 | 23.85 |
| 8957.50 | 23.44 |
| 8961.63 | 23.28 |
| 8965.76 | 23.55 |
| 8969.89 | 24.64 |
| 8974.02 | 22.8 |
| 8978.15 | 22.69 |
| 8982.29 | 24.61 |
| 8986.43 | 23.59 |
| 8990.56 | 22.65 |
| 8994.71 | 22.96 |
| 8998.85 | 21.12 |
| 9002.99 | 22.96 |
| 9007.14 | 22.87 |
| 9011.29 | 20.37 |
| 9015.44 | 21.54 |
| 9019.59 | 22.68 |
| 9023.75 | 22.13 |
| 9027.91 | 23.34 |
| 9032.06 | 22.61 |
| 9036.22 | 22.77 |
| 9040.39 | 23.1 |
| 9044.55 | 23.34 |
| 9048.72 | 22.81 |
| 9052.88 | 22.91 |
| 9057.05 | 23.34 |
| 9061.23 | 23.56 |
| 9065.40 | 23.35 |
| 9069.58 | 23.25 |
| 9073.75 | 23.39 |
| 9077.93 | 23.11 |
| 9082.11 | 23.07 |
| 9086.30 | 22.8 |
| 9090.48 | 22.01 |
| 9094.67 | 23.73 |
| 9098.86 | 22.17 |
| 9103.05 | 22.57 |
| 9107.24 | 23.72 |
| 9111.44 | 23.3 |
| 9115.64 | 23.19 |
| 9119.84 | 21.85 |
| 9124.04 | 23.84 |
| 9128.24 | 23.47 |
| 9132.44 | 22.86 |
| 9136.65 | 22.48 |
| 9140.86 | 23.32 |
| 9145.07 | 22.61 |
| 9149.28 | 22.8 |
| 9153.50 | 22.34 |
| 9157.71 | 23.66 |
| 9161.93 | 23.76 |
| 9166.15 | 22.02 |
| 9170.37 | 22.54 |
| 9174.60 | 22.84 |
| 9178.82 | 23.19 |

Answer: 1.01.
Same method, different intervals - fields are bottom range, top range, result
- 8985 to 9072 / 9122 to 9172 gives 1.04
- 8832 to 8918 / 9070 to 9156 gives 1.03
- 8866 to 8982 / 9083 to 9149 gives 1.02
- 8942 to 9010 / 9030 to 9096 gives 1.01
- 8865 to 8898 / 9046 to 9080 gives 1.02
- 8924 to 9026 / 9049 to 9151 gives 1.03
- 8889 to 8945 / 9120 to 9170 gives 1.03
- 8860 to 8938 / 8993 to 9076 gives 0.99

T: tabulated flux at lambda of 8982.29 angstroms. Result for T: 24.61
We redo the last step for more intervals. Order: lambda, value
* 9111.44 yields 23.3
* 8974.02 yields 22.8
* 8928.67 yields 23.36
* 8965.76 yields 23.55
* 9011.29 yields 20.37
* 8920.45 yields 22.64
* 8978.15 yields 22.69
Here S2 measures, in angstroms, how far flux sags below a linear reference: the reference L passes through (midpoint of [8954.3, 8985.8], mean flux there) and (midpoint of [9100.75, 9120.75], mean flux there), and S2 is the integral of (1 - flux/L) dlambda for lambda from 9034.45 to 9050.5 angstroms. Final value 0.2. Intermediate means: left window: 23.6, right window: 23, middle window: 23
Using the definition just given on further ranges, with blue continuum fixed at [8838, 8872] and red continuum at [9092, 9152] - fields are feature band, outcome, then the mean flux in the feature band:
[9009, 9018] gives 0.8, 21.1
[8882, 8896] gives 0.0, 23.5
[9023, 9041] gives 0.3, 22.8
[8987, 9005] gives 0.6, 22.5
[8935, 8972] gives -0.6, 23.7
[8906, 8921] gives -0.2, 23.8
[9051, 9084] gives -0.2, 23.3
